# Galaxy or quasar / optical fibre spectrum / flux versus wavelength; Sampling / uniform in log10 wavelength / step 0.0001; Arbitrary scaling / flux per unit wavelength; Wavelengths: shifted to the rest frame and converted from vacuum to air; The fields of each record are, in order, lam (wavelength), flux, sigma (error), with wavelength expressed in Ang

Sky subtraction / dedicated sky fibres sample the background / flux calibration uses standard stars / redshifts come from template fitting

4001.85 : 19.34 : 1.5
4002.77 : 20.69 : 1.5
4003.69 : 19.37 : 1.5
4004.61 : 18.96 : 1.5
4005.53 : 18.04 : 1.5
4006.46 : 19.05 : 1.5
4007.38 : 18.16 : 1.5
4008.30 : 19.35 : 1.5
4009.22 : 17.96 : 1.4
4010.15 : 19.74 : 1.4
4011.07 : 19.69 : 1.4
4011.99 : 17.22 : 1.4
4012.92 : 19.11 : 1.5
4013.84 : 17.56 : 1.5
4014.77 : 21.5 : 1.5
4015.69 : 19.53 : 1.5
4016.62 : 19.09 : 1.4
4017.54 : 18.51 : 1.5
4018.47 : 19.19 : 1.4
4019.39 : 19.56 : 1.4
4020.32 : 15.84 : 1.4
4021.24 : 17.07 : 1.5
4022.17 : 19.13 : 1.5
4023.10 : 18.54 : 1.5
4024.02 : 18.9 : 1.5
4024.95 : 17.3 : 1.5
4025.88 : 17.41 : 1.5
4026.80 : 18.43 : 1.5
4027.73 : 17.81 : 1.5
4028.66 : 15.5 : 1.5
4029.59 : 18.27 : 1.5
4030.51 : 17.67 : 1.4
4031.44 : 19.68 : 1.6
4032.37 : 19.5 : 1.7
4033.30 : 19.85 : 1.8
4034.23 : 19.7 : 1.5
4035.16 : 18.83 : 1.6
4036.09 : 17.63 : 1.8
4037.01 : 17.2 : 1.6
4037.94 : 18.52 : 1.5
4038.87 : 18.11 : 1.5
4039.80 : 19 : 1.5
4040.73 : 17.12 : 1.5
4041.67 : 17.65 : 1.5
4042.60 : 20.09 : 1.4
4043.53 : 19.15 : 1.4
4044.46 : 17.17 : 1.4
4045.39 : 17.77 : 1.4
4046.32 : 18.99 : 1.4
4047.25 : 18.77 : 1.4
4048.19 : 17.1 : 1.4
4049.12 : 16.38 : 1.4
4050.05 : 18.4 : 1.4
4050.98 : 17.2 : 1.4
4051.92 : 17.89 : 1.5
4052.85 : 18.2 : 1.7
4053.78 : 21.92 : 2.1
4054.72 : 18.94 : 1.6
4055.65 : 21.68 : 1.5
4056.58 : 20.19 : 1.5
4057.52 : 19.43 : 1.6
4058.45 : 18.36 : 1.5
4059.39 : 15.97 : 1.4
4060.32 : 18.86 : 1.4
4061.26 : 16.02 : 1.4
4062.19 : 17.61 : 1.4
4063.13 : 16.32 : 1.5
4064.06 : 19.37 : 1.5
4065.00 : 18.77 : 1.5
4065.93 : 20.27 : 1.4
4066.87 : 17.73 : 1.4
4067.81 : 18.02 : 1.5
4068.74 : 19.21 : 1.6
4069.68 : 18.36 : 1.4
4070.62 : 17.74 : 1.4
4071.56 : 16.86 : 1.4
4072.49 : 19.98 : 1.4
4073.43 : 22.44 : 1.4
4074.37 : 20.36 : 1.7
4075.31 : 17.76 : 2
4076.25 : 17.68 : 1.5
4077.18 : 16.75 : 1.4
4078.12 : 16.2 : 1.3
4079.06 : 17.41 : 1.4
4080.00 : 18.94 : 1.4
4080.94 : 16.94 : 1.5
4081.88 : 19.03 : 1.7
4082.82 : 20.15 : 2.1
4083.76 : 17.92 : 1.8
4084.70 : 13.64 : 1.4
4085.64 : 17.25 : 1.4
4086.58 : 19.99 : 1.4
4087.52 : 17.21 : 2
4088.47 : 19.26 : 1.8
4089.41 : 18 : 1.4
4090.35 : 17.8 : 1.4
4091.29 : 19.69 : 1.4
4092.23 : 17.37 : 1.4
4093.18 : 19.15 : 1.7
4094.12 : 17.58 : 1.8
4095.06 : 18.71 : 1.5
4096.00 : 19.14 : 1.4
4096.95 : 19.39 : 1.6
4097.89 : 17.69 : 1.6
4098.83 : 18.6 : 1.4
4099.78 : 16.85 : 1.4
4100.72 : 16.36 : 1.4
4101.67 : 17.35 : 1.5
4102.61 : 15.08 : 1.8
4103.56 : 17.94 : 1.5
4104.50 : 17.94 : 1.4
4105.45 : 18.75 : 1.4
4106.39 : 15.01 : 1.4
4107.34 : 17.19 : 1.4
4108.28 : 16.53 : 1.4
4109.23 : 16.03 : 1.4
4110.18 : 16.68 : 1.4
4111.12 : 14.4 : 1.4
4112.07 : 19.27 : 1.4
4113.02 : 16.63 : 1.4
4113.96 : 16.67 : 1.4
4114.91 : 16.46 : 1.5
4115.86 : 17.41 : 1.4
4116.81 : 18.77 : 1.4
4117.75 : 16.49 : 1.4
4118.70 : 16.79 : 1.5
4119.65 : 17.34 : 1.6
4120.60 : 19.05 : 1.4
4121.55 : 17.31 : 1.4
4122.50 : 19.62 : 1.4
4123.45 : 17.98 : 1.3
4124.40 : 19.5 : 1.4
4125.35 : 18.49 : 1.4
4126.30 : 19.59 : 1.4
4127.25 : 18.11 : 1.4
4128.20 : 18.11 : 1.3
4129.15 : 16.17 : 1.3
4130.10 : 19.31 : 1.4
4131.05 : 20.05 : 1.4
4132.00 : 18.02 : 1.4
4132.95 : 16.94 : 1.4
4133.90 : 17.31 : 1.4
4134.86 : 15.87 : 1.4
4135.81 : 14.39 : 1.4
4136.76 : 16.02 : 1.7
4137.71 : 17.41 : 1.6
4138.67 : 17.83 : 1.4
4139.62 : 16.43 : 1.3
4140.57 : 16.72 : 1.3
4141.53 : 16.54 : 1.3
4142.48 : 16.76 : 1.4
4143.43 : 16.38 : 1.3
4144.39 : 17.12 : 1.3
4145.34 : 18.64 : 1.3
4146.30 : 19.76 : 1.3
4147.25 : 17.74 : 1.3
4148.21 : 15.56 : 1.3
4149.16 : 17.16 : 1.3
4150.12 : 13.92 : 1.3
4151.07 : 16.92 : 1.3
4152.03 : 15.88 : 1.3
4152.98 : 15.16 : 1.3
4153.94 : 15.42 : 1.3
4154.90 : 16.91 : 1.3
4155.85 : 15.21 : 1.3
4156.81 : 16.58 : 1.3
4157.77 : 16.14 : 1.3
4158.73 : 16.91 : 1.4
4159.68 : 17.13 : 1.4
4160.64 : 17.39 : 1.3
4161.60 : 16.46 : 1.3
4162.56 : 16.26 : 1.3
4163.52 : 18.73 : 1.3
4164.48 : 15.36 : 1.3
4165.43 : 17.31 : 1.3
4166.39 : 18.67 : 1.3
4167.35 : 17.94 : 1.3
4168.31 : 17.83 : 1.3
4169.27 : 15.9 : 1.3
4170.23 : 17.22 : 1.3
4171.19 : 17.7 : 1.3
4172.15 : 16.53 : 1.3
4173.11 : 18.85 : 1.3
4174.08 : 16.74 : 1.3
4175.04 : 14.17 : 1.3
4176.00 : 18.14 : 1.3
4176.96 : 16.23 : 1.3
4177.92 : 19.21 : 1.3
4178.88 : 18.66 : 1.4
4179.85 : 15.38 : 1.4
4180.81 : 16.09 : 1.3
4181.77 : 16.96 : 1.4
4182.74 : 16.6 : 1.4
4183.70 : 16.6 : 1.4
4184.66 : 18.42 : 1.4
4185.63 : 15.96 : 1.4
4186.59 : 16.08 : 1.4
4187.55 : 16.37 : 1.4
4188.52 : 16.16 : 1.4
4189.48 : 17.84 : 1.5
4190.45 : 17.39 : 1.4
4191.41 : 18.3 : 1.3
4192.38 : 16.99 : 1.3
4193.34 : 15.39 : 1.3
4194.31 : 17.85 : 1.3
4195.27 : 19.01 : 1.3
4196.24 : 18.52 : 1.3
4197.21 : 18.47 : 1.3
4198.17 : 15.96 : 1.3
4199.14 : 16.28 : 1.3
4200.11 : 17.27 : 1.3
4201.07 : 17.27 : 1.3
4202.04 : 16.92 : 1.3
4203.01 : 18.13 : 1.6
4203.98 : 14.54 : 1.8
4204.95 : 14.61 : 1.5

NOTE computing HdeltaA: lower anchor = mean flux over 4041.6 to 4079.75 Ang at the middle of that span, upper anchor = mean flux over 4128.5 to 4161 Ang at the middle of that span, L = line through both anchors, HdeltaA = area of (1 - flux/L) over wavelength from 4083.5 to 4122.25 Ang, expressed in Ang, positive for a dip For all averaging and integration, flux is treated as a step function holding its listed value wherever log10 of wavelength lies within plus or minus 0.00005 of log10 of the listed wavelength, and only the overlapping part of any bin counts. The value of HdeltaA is 0.3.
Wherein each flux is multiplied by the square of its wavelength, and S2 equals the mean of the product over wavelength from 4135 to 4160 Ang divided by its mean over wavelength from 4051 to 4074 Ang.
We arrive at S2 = 0.9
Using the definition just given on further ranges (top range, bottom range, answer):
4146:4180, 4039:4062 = 0.97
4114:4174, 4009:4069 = 0.98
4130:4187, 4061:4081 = 0.97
